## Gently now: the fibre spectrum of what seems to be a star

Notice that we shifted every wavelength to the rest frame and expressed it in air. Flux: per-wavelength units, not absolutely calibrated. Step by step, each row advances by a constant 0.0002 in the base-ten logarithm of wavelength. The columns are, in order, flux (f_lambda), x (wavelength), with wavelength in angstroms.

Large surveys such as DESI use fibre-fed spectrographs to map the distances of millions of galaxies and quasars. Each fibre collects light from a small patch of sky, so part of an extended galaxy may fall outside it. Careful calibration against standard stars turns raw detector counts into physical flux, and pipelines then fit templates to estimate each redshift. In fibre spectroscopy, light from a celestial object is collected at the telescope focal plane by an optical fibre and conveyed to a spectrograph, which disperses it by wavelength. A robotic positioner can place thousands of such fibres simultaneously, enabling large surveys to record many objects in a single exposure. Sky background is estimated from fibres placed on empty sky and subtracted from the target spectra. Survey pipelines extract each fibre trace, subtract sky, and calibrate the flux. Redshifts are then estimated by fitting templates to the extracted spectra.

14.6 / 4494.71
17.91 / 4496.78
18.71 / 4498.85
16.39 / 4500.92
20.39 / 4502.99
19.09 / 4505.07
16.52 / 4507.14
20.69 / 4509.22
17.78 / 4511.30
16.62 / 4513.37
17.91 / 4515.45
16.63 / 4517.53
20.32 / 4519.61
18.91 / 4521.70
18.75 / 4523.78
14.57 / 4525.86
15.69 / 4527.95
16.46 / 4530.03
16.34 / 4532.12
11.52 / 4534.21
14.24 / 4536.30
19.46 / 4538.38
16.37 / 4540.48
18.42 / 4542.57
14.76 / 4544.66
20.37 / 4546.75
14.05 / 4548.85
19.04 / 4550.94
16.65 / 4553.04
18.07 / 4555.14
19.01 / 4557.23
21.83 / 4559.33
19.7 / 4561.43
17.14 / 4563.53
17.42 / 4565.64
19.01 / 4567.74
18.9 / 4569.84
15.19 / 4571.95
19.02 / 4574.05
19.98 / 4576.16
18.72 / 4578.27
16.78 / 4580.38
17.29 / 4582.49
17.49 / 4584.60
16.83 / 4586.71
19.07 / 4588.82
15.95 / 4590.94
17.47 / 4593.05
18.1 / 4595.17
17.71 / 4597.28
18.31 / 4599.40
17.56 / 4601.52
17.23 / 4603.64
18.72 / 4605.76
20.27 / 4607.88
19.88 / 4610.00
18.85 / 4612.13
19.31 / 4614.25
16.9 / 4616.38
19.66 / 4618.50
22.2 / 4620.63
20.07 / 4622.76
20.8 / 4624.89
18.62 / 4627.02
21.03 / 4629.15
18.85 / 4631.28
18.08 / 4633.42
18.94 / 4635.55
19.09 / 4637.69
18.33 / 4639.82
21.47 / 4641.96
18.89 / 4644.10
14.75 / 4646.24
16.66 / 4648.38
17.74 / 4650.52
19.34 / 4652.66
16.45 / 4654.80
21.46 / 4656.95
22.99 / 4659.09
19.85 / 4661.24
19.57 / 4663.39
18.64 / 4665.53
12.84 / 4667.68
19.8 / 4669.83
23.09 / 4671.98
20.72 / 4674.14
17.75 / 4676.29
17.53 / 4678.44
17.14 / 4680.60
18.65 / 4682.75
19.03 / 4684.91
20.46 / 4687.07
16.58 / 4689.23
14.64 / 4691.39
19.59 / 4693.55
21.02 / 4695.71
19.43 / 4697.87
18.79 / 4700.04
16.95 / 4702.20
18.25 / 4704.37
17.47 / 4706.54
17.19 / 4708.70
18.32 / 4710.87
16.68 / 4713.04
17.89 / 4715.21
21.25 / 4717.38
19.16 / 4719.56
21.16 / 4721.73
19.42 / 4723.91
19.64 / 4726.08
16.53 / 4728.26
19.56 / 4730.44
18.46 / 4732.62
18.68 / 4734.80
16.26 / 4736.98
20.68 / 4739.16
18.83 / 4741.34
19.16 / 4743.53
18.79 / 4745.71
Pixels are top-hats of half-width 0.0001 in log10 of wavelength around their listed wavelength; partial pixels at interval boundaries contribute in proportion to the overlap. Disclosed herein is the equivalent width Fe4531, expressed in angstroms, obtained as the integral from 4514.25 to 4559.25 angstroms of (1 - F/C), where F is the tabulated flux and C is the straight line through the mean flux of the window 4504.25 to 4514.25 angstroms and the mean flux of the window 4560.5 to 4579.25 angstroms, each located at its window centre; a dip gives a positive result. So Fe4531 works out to 2.7 angstroms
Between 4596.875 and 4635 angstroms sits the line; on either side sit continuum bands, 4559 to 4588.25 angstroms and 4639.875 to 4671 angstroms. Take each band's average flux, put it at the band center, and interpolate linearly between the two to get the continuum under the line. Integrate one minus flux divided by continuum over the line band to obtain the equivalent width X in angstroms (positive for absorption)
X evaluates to -1.5 angstroms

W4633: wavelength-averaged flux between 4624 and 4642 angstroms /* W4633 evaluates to 19.3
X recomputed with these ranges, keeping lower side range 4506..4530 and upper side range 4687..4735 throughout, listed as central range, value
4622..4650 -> -1.04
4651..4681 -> -1.28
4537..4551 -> 0.35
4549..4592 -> -0.47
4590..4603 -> 0.34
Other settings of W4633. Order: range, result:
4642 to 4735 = 18.6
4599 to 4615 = 18.8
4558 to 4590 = 18.3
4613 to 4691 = 18.9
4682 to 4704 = 18.5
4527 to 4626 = 18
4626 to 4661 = 18.9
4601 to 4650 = 19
